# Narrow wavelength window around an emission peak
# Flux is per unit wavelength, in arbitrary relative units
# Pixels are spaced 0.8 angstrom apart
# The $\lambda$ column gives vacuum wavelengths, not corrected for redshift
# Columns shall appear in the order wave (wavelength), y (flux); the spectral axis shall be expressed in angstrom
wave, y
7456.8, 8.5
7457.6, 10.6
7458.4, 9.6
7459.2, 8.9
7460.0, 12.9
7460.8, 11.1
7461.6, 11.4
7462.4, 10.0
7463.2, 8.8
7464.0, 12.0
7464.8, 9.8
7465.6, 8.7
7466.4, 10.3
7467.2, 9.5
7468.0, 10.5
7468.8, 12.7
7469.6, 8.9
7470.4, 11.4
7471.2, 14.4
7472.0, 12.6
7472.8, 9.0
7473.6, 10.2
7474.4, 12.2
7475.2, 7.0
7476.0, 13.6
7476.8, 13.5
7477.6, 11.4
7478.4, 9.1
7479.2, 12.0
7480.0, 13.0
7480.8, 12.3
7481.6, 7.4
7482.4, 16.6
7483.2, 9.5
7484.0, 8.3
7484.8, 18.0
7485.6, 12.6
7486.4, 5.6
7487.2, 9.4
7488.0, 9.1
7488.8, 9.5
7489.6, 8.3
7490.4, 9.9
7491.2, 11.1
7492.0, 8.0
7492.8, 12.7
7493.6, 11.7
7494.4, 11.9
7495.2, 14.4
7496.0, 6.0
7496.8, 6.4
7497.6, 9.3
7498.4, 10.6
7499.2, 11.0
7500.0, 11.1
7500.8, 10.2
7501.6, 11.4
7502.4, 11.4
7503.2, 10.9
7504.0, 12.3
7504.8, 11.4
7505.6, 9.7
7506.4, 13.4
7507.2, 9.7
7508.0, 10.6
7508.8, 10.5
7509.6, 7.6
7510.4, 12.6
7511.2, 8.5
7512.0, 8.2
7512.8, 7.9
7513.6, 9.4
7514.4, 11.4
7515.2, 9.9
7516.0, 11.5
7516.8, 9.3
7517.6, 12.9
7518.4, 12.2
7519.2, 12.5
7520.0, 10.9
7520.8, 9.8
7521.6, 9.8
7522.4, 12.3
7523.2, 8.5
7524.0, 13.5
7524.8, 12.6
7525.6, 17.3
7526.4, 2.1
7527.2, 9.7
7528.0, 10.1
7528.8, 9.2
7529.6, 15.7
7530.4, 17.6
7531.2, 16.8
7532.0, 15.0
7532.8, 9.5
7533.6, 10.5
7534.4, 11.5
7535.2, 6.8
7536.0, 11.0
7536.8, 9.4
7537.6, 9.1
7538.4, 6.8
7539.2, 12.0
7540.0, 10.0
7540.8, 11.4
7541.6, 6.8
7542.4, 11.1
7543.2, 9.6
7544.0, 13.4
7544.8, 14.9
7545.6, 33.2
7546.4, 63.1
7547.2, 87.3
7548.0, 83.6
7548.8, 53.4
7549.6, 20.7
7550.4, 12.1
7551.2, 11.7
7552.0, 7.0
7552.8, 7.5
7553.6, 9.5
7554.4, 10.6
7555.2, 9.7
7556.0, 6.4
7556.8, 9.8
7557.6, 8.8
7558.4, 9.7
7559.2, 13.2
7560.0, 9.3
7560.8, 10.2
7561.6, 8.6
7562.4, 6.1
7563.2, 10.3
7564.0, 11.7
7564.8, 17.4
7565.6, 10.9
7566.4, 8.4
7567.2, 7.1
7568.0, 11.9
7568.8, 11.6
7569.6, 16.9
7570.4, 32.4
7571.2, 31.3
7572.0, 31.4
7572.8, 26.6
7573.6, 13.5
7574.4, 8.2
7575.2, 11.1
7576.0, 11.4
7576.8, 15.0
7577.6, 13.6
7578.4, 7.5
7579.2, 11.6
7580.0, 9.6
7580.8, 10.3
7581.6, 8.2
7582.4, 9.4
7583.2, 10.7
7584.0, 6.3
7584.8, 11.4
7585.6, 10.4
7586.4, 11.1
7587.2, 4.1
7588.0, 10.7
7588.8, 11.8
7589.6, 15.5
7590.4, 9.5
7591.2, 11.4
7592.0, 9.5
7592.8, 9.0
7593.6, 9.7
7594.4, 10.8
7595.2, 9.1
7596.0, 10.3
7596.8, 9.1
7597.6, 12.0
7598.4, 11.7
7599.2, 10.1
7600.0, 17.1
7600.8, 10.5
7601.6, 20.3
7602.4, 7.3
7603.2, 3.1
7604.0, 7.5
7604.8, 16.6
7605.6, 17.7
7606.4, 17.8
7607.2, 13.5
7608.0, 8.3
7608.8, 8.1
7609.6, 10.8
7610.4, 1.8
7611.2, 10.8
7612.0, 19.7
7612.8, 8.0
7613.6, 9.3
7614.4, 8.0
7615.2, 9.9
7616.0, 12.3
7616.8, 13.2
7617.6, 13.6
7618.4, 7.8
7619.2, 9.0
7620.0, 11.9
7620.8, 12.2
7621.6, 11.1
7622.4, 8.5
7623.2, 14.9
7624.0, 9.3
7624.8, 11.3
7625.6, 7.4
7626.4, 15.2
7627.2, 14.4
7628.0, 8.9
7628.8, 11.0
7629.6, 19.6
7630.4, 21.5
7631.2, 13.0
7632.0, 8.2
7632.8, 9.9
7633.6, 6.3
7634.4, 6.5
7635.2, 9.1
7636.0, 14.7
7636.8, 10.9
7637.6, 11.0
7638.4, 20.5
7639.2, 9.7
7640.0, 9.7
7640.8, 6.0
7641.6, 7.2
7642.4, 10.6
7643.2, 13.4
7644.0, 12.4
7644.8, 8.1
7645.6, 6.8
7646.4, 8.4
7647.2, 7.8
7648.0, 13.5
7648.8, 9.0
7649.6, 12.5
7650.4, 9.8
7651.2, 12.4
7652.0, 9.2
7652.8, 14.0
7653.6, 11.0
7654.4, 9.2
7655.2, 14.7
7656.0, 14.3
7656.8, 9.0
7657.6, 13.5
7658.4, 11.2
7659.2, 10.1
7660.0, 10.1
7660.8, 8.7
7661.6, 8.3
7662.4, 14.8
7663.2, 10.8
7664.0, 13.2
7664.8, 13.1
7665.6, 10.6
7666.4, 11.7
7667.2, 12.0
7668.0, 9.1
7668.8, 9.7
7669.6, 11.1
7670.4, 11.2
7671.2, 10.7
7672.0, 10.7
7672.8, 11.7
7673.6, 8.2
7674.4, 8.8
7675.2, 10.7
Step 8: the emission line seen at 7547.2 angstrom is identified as Halpha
